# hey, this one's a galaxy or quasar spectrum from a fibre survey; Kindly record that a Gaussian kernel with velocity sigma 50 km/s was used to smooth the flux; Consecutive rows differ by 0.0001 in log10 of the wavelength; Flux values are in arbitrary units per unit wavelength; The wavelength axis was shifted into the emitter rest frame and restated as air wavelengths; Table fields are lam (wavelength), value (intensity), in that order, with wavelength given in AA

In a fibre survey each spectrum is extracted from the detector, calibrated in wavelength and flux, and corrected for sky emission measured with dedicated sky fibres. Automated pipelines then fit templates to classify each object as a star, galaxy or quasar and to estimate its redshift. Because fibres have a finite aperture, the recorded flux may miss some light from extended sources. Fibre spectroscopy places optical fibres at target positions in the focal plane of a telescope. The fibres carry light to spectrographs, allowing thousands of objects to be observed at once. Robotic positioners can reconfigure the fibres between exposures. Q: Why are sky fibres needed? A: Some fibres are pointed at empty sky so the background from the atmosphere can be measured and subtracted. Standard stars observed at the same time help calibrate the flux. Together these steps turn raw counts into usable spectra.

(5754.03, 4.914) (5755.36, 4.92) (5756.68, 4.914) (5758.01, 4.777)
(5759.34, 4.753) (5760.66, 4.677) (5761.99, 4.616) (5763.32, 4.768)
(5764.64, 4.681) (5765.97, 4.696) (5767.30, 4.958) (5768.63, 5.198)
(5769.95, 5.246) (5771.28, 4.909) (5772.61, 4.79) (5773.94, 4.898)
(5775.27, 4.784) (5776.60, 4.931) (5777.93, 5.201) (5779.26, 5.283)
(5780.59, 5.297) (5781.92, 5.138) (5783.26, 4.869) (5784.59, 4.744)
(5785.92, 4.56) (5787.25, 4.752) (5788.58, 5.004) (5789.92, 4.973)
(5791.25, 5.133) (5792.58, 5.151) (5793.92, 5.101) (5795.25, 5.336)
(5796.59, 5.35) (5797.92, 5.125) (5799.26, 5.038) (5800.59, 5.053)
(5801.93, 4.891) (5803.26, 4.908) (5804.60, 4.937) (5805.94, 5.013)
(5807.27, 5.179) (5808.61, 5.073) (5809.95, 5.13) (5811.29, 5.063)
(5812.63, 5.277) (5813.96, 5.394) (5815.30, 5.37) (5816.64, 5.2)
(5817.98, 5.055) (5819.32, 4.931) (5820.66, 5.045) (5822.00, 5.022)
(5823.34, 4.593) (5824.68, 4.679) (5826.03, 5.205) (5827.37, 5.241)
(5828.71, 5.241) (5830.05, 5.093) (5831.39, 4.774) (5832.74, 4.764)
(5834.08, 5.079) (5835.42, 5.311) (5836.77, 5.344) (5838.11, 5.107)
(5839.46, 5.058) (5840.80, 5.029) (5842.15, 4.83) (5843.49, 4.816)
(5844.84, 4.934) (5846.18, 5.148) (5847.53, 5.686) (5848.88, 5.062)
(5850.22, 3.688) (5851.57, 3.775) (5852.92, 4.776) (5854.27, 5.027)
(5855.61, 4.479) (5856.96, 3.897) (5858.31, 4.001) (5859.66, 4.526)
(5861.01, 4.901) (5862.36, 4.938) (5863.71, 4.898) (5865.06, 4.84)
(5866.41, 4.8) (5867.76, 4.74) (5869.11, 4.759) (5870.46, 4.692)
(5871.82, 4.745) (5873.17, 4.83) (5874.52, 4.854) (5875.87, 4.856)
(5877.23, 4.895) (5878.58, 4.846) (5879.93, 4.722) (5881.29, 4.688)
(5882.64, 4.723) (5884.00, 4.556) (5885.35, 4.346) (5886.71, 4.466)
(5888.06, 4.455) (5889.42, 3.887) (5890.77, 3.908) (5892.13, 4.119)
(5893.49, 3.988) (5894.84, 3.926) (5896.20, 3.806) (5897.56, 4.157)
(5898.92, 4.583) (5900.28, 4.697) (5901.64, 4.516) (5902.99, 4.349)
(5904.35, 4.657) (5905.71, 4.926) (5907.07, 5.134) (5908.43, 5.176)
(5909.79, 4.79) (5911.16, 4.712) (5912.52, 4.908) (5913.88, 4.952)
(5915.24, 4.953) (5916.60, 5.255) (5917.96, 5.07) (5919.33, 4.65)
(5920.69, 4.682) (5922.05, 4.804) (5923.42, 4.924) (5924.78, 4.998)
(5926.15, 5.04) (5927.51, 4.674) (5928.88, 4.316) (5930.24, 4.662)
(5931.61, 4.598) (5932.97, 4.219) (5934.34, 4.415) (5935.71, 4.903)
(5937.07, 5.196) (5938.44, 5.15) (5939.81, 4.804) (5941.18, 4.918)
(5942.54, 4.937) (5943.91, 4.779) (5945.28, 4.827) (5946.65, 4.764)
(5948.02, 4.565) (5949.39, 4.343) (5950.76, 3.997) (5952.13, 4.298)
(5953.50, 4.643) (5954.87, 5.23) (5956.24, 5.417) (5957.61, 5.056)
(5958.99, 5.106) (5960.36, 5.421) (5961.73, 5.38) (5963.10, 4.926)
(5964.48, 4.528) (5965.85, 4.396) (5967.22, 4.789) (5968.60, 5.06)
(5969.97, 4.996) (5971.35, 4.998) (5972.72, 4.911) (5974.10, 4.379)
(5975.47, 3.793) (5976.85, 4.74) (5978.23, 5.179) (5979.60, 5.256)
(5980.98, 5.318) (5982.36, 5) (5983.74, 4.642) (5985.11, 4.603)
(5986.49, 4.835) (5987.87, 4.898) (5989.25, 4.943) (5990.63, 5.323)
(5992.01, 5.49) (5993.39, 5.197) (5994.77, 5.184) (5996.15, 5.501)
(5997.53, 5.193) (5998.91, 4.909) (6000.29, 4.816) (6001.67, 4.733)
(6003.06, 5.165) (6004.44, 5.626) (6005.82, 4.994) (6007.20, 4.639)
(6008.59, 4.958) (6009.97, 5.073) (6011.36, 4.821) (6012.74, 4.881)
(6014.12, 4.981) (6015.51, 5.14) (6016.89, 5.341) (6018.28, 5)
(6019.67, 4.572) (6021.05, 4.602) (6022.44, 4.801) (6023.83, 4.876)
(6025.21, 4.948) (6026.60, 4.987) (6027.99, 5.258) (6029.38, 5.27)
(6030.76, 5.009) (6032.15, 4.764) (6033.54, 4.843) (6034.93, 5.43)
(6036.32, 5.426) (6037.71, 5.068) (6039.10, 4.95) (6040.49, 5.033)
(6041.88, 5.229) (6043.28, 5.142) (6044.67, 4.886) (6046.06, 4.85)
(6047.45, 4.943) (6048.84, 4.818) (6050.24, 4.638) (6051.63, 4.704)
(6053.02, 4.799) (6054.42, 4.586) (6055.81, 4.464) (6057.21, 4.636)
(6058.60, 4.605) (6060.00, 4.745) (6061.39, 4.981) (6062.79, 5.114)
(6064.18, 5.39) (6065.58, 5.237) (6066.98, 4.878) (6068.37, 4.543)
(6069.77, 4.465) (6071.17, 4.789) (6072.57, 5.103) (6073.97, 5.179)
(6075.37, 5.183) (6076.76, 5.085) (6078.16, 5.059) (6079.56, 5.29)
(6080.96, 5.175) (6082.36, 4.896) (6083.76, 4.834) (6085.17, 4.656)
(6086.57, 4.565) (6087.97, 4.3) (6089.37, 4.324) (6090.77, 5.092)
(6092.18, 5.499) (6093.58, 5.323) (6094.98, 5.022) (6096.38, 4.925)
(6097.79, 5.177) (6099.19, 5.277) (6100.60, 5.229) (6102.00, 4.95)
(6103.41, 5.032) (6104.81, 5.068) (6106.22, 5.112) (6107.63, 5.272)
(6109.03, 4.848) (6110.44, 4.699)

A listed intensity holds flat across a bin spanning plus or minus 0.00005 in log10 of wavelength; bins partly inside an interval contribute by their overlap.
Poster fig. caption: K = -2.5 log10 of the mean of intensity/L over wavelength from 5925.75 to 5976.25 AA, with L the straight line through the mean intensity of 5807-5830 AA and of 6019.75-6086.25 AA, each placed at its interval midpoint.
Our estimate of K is 0.05 mag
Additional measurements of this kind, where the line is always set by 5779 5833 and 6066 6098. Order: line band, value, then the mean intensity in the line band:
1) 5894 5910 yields 0.10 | 4.55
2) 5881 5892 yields 0.15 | 4.36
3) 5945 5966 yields 0.04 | 4.82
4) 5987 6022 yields -0.02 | 5.04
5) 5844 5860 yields 0.10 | 4.59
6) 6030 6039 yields -0.03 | 5.09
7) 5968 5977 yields 0.06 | 4.69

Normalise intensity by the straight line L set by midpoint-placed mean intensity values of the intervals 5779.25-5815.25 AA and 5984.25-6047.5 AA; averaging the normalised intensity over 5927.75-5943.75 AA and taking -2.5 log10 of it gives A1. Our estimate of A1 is 0.07 mag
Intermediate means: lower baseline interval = 5.07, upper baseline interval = 5.02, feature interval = 4.74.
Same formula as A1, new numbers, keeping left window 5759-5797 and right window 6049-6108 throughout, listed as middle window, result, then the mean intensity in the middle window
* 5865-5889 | 0.06 mag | 4.7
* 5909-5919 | 0.00 mag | 4.94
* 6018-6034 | 0.01 mag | 4.91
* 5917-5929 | 0.03 mag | 4.83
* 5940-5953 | 0.08 mag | 4.61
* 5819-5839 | -0.02 mag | 5.03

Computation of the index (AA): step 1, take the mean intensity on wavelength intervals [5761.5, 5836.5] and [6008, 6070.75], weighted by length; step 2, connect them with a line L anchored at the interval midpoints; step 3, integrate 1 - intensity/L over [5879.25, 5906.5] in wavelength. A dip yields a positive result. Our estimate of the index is 3.32 AA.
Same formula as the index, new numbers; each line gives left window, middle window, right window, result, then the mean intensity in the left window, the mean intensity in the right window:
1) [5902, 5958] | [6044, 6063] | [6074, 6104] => 0.7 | 4.8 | 5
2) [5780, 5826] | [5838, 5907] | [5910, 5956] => 4.1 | 5.04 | 4.77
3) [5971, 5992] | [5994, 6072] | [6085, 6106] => -0.5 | 4.87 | 4.97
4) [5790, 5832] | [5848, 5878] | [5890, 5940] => 1.4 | 5.08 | 4.66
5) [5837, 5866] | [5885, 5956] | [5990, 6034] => 3.3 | 4.74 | 5.03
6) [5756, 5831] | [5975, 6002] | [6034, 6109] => -0.1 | 5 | 4.96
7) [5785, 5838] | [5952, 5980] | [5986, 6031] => 0.8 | 5.06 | 5.03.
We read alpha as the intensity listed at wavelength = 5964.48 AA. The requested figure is 4.528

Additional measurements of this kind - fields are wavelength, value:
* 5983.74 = 4.642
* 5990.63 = 5.323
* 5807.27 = 5.179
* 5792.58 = 5.151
